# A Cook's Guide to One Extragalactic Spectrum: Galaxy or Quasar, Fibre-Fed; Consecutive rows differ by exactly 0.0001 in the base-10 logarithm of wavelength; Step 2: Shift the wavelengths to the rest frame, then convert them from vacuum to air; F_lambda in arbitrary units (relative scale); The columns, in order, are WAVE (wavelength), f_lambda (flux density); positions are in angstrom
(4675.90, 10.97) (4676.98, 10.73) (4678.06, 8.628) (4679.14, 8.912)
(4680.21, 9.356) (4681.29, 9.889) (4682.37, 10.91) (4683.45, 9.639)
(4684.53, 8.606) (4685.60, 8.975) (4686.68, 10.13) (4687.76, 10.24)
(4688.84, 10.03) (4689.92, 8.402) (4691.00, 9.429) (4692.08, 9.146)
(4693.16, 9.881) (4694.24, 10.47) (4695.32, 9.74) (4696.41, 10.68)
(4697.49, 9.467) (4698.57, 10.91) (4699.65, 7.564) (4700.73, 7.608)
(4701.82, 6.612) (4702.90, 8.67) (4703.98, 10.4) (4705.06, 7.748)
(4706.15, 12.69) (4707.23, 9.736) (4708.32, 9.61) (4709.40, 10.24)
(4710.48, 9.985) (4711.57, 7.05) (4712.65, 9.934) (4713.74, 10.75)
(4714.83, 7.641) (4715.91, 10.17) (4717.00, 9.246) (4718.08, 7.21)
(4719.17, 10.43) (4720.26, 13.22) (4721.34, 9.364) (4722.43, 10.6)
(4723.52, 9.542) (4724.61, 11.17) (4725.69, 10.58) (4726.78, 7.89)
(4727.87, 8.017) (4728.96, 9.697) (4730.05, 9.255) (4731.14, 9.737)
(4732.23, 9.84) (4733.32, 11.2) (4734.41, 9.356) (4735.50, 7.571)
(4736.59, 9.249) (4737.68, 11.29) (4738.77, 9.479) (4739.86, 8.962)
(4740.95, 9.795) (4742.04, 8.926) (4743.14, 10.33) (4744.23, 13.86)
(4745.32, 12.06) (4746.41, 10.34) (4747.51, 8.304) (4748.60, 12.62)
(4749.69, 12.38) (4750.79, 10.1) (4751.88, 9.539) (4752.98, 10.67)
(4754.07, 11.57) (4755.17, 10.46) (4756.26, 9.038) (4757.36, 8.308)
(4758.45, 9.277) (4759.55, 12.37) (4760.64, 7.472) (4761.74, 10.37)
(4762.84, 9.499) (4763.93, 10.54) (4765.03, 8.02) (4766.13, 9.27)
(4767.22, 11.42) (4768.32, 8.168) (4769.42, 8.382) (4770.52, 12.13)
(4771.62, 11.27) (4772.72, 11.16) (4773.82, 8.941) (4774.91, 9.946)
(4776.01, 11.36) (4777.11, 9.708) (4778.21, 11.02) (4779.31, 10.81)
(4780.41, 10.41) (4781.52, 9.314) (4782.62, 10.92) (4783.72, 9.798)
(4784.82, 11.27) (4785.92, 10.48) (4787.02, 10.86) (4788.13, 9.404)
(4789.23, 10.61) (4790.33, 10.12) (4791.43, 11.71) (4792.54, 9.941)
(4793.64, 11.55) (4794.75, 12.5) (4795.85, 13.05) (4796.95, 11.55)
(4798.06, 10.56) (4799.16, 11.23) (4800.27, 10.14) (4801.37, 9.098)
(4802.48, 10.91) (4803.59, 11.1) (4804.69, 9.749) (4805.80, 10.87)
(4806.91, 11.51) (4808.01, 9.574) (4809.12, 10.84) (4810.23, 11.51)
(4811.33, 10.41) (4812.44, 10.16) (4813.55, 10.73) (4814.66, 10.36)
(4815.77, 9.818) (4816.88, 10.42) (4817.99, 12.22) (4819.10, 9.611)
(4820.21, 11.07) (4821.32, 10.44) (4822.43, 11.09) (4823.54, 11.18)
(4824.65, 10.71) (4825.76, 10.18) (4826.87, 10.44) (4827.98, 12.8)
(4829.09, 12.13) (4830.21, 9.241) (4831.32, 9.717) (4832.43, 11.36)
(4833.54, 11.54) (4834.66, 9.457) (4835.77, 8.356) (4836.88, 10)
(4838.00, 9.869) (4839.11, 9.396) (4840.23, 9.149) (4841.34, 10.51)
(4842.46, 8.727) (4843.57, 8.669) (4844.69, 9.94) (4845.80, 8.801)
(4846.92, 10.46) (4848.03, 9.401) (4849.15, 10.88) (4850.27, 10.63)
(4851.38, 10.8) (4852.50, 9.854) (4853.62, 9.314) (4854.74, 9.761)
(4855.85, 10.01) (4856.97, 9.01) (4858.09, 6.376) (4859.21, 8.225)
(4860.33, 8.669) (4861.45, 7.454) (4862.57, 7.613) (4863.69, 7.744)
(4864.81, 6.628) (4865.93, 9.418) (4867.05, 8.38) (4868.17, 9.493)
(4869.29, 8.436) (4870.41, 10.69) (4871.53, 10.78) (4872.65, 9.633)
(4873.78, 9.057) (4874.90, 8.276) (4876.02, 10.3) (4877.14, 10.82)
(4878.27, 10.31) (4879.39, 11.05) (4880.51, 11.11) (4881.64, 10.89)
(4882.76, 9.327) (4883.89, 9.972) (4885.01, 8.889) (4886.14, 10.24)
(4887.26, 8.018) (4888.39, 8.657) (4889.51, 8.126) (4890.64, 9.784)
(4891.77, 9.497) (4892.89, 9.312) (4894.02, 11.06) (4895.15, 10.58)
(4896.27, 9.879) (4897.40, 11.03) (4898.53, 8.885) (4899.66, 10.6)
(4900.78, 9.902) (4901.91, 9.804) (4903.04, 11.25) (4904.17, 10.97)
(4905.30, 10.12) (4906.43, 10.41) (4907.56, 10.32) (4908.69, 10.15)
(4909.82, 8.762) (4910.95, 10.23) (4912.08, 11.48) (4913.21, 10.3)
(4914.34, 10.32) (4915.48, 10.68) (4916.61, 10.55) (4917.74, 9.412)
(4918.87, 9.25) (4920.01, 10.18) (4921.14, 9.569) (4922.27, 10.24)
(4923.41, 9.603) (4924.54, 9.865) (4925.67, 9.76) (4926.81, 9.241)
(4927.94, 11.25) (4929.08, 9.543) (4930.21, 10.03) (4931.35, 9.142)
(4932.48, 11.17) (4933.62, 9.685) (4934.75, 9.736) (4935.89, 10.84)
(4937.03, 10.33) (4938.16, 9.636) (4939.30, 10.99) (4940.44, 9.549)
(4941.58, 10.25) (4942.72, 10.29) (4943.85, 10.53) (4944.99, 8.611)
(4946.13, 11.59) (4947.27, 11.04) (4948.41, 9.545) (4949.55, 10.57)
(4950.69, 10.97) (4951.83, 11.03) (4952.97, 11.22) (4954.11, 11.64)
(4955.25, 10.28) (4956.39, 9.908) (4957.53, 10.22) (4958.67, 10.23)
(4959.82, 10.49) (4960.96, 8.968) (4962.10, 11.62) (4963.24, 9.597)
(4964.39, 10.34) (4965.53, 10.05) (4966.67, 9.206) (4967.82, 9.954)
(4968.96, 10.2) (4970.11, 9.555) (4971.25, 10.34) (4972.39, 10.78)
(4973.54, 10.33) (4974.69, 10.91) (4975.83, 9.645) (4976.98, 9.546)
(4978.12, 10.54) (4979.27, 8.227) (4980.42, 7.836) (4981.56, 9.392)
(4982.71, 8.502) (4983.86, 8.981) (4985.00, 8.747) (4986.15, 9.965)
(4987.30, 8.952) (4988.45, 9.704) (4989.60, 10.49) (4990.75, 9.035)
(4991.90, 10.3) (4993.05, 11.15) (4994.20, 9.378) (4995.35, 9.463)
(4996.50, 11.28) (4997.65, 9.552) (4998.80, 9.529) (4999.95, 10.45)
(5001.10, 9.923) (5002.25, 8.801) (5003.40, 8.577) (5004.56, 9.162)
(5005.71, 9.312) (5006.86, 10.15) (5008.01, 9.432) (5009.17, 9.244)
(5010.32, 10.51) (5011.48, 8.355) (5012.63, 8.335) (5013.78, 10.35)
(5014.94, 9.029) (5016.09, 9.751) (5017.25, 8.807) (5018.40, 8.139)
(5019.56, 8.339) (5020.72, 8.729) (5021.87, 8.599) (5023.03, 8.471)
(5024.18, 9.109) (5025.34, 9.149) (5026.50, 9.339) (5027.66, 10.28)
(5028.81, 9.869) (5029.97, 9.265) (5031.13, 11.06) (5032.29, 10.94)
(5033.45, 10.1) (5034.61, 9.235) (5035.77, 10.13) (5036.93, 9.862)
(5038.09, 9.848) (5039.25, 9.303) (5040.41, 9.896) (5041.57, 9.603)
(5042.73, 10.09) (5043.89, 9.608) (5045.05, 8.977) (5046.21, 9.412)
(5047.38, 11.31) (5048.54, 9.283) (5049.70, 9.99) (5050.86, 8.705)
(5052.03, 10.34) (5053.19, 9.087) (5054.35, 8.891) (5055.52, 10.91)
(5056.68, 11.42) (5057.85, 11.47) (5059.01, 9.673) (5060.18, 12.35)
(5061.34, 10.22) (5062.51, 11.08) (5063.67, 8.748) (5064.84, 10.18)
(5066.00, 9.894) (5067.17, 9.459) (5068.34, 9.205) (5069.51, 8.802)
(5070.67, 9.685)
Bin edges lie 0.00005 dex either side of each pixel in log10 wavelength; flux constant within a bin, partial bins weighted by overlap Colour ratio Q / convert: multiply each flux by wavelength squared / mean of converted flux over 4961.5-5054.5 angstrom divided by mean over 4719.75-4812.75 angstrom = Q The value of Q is 1.0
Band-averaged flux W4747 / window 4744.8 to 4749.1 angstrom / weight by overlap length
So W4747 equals 10.8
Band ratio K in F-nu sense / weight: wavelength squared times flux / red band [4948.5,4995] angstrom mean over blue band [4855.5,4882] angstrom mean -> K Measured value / 1.13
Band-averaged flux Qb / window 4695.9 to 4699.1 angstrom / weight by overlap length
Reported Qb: 10.4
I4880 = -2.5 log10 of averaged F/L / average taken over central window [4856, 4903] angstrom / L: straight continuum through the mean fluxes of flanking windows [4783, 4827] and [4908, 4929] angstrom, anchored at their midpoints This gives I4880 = 0.10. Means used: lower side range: 10.7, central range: 9.39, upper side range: 10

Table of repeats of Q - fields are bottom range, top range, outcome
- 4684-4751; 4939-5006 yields 1.13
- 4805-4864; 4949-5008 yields 1.05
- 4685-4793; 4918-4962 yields 1.12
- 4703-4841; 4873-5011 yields 1.04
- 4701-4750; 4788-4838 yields 1.13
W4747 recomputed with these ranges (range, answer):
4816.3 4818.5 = 11.3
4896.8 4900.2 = 10.1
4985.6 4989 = 9.53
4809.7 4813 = 10.7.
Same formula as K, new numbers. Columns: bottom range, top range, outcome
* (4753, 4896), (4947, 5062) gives 1.05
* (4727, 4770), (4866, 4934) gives 1.07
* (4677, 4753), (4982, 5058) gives 1.12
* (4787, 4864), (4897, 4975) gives 1.05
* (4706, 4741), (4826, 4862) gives 1.06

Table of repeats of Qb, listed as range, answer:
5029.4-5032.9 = 10.4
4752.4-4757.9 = 10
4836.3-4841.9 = 9.77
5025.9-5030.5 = 9.69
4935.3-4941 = 10.3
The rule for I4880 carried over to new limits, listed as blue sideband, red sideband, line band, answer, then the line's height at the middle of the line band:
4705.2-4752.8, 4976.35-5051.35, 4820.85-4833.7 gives -0.11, 9.8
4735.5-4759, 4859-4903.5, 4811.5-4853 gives -0.05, 9.78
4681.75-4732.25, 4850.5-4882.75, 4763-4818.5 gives -0.12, 9.42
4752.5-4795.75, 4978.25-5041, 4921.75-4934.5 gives -0.02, 9.75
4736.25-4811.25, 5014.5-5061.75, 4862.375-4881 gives 0.08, 10.2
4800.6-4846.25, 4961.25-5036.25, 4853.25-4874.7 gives 0.16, 10.2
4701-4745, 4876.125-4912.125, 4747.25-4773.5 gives -0.04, 9.75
